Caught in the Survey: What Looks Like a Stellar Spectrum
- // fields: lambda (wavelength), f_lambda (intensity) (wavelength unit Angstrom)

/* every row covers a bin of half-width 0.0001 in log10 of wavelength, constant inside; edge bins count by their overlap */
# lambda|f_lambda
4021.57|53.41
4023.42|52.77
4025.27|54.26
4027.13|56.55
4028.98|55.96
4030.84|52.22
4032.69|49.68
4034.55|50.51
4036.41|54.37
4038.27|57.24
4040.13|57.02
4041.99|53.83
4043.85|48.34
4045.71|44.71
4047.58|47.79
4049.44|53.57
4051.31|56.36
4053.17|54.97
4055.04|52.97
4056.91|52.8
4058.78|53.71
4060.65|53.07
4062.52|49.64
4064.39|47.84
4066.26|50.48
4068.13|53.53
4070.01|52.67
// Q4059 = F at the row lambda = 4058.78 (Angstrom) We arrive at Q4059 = 53.71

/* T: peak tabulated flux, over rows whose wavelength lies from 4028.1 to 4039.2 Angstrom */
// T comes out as 57.24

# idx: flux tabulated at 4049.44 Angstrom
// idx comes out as 53.57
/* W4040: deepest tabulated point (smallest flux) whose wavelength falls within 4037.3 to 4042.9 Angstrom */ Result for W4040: 53.83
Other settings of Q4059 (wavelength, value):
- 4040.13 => 57.02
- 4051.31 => 56.36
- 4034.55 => 50.51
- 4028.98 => 55.96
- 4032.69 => 49.68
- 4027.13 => 56.55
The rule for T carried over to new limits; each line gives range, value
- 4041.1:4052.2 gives 56.36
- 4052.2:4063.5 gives 54.97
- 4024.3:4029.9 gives 56.55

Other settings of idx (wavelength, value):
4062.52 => 49.64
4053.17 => 54.97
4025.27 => 54.26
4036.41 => 54.37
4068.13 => 53.53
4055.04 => 52.97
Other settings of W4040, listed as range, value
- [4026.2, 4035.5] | 49.68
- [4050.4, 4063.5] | 49.64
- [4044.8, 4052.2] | 44.71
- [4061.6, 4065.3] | 47.84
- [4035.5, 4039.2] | 54.37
